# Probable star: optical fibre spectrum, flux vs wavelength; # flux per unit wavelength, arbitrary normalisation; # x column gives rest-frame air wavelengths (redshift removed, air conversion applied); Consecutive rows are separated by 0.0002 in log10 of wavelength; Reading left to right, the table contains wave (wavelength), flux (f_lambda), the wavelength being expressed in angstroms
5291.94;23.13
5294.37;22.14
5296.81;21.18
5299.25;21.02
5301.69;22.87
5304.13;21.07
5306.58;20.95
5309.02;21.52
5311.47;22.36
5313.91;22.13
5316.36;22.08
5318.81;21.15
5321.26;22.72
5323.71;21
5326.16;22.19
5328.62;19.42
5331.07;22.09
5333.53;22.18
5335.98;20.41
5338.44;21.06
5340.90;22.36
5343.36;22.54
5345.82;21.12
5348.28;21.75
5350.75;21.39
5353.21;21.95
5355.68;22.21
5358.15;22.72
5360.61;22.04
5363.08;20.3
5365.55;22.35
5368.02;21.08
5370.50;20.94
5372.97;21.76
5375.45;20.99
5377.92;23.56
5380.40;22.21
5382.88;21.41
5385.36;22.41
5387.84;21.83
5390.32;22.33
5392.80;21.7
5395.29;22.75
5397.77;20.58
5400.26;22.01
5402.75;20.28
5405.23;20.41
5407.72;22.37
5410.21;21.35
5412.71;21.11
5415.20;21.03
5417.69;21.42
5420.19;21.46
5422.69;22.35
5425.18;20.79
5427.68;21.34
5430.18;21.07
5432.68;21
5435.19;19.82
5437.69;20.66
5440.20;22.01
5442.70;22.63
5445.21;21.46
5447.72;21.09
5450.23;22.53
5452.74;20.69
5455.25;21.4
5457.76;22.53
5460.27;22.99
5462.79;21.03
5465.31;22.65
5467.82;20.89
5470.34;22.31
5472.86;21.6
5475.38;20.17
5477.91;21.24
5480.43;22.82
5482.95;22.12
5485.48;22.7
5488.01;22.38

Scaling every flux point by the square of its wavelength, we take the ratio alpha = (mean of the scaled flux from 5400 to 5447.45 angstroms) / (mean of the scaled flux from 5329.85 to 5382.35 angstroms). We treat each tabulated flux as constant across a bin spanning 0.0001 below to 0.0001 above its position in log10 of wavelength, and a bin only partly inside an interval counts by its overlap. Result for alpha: 1.00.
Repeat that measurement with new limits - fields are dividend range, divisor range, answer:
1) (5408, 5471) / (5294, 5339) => 1.04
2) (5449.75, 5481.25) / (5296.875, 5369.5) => 1.05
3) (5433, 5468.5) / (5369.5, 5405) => 1.02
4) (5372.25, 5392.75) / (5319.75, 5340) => 1.05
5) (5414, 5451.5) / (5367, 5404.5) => 1.00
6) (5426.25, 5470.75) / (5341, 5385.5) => 1.02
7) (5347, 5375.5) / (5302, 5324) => 1.01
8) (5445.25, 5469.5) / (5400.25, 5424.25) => 1.04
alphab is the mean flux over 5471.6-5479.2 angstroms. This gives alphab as 21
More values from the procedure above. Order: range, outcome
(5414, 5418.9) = 21.2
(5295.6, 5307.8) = 21.4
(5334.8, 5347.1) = 21.5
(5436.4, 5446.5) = 21.7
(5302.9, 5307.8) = 21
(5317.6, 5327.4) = 21.8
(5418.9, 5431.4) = 21.4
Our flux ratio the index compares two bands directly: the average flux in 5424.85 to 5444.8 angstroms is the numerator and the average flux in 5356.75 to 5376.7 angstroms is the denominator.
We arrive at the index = 1.0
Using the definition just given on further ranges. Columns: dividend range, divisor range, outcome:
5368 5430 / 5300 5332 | 1.00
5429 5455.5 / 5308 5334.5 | 0.98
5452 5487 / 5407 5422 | 1.02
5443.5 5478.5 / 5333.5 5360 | 0.99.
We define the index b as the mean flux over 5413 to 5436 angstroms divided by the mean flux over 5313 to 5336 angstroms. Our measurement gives 0.98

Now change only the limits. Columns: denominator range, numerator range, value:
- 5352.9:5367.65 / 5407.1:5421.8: 0.98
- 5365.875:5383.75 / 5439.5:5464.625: 1.01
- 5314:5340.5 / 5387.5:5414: 1.00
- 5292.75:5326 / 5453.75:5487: 1.01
